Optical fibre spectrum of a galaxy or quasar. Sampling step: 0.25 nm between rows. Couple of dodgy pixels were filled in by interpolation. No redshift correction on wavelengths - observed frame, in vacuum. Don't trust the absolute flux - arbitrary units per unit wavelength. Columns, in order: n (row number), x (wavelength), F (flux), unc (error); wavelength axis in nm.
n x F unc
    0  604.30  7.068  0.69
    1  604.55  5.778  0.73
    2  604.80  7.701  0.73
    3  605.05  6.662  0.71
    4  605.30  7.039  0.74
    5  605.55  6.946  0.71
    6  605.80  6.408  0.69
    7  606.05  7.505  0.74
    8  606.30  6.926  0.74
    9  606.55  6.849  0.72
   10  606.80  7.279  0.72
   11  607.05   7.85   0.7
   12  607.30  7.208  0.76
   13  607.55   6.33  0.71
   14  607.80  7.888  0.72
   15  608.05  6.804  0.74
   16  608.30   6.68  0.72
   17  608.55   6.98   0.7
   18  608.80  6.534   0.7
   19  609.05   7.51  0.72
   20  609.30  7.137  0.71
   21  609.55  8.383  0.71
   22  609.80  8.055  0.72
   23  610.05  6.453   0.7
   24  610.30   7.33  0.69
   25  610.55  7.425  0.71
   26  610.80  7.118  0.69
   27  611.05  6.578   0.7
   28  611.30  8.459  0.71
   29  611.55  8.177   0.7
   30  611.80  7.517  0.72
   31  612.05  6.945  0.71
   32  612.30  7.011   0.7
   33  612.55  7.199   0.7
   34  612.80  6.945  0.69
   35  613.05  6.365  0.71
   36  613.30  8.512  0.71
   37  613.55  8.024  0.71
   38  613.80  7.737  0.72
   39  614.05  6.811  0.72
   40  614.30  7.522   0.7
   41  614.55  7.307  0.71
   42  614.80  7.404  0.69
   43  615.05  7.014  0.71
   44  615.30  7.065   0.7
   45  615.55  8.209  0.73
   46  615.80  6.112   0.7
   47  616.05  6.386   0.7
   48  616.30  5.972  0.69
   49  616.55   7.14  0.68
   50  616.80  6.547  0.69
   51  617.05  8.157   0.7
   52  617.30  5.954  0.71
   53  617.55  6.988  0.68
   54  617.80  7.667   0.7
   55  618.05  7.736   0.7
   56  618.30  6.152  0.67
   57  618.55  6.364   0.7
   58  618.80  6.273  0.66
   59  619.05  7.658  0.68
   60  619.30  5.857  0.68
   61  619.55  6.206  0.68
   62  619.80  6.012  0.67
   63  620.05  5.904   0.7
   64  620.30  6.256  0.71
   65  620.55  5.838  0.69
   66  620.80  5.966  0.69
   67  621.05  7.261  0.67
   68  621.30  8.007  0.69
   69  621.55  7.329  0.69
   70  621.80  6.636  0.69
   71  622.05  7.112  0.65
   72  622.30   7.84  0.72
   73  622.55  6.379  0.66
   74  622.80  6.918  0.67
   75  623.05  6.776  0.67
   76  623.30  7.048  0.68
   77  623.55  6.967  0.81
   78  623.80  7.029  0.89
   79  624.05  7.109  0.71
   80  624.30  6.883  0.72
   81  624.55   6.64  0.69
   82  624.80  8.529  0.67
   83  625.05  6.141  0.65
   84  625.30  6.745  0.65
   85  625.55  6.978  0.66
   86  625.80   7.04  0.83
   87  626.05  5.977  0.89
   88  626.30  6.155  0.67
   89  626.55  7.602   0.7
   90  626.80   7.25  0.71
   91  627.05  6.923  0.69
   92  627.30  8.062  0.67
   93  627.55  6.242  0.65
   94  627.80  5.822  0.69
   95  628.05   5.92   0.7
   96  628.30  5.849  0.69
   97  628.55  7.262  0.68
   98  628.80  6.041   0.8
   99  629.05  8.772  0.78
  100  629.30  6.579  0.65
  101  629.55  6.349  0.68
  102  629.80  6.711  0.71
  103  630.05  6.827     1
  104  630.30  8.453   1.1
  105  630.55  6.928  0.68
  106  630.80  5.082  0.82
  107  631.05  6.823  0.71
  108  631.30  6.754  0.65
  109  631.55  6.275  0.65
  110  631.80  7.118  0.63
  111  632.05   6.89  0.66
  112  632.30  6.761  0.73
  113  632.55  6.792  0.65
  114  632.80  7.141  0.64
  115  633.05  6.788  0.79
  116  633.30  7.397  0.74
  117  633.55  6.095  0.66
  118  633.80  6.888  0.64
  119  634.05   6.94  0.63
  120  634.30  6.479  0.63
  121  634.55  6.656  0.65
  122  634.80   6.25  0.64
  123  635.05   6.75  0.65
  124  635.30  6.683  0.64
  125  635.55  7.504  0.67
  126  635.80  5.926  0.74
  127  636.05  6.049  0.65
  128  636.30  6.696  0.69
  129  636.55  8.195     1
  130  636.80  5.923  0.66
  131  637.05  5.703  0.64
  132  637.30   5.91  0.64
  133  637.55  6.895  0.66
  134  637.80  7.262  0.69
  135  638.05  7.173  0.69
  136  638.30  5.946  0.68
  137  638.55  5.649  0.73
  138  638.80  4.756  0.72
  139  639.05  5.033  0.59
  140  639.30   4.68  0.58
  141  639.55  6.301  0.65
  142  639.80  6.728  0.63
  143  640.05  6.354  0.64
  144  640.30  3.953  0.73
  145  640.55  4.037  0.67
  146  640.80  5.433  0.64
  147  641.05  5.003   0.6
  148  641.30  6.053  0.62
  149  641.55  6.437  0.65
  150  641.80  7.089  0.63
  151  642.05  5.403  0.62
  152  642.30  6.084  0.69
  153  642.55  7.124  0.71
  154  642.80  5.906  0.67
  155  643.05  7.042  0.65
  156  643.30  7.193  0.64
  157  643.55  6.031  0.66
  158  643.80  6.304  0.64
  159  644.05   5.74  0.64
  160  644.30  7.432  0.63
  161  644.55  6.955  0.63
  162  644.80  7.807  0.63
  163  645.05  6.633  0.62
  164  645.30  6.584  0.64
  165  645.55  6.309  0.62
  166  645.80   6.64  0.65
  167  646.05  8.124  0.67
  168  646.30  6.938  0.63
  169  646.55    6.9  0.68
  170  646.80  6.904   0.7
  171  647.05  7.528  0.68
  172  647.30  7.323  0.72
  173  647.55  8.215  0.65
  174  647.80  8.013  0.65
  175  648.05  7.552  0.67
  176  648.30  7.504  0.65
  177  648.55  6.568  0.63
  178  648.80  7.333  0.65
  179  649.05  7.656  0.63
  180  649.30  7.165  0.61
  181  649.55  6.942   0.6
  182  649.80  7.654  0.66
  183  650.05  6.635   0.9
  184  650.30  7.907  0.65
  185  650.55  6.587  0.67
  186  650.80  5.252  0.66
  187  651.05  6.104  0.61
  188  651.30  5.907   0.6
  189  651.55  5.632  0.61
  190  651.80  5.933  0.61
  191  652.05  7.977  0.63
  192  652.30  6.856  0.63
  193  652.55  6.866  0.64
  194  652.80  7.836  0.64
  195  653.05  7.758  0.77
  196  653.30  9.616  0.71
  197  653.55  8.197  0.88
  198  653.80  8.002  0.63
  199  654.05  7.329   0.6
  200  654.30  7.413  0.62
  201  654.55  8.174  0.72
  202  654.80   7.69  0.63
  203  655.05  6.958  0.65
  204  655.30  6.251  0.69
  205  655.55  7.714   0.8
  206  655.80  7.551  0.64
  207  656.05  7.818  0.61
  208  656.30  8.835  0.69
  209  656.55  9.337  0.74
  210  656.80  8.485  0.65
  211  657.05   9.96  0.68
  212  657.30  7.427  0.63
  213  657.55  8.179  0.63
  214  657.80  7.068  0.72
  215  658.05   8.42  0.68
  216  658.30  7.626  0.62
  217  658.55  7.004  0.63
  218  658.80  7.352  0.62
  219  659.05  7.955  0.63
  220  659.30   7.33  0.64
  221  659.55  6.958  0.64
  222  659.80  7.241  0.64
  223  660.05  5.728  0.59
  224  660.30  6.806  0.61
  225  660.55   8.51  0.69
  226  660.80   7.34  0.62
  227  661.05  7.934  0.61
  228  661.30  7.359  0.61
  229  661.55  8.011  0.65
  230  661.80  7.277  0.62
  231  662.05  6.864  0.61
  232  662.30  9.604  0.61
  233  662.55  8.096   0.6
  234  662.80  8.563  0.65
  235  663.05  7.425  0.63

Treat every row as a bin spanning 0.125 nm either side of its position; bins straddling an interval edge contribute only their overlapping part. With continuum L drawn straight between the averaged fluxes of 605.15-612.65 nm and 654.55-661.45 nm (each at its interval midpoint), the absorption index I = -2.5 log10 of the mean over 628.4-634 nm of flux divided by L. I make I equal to 0.09 mag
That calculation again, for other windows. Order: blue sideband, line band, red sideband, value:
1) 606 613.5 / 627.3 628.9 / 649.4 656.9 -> 0.155 mag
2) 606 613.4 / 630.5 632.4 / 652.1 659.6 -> 0.148 mag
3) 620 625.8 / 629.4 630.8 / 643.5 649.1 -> 0.014 mag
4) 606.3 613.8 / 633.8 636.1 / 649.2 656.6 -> 0.107 mag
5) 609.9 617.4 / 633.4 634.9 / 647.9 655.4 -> 0.097 mag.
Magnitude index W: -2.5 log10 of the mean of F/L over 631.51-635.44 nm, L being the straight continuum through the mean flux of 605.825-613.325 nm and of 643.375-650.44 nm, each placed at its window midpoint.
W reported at 0.063 mag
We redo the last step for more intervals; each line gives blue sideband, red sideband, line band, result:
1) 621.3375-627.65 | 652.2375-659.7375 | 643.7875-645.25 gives 0.10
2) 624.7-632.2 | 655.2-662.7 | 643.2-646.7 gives 0.07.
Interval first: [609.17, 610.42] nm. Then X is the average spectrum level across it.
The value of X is 7.47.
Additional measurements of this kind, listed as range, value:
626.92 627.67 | 7.08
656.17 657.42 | 8.81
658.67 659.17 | 7.64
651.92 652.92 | 7.37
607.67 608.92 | 6.98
